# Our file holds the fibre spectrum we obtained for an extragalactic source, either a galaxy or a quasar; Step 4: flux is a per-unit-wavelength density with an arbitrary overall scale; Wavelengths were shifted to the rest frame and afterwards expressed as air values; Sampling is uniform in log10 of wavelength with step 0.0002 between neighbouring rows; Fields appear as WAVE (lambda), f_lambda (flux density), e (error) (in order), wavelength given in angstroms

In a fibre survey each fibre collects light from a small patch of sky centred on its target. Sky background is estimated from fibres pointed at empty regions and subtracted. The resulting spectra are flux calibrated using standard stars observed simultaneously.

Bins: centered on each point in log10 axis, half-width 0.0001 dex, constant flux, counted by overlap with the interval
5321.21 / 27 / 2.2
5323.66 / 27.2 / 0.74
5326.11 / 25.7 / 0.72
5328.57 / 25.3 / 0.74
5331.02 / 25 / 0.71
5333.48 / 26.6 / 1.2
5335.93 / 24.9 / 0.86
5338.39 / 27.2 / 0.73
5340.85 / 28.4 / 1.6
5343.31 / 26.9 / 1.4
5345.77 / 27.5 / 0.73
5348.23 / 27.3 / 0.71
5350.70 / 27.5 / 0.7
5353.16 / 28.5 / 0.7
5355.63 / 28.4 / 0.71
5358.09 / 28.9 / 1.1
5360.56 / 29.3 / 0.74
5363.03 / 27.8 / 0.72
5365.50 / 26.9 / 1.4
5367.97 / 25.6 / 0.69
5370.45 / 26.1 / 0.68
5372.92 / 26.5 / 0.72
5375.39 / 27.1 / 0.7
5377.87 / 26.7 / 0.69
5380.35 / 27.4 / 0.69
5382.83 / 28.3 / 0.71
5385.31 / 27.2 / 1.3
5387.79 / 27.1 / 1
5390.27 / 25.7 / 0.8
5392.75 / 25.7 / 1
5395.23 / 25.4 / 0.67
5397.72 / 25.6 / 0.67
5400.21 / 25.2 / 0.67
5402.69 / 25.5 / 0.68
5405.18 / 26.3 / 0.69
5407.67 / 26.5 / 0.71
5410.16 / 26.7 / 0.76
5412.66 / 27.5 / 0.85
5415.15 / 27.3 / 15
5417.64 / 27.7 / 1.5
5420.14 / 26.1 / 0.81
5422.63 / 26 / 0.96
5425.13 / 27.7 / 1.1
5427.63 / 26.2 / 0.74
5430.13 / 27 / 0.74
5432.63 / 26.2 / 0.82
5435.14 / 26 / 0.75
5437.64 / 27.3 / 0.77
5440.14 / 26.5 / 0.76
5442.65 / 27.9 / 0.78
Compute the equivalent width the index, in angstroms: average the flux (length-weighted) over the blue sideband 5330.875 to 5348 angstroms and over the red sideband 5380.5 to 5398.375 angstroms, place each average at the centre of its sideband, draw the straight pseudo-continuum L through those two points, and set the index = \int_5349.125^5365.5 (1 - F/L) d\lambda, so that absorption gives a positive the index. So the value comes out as -0.96 angstroms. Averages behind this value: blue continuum 26.8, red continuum 26.5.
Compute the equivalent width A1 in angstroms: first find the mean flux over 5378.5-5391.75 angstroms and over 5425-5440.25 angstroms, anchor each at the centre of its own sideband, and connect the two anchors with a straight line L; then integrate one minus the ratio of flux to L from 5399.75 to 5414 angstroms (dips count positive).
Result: 0.3 angstroms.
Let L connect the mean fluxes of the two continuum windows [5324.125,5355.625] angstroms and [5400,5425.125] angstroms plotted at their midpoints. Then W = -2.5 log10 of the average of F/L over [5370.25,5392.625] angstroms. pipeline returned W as -0.01 mag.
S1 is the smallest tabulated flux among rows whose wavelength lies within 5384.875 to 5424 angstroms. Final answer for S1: 25.2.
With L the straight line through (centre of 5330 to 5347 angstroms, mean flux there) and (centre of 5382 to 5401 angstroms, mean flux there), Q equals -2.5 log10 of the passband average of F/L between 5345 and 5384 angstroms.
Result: -0.04 mag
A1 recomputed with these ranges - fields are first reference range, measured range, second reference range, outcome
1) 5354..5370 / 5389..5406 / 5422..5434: 1.0 angstroms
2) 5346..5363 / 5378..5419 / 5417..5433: 1.0 angstroms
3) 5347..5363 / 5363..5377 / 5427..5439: 0.7 angstroms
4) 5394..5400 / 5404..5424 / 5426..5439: -0.6 angstroms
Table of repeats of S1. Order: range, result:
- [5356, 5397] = 25.4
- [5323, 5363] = 24.9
